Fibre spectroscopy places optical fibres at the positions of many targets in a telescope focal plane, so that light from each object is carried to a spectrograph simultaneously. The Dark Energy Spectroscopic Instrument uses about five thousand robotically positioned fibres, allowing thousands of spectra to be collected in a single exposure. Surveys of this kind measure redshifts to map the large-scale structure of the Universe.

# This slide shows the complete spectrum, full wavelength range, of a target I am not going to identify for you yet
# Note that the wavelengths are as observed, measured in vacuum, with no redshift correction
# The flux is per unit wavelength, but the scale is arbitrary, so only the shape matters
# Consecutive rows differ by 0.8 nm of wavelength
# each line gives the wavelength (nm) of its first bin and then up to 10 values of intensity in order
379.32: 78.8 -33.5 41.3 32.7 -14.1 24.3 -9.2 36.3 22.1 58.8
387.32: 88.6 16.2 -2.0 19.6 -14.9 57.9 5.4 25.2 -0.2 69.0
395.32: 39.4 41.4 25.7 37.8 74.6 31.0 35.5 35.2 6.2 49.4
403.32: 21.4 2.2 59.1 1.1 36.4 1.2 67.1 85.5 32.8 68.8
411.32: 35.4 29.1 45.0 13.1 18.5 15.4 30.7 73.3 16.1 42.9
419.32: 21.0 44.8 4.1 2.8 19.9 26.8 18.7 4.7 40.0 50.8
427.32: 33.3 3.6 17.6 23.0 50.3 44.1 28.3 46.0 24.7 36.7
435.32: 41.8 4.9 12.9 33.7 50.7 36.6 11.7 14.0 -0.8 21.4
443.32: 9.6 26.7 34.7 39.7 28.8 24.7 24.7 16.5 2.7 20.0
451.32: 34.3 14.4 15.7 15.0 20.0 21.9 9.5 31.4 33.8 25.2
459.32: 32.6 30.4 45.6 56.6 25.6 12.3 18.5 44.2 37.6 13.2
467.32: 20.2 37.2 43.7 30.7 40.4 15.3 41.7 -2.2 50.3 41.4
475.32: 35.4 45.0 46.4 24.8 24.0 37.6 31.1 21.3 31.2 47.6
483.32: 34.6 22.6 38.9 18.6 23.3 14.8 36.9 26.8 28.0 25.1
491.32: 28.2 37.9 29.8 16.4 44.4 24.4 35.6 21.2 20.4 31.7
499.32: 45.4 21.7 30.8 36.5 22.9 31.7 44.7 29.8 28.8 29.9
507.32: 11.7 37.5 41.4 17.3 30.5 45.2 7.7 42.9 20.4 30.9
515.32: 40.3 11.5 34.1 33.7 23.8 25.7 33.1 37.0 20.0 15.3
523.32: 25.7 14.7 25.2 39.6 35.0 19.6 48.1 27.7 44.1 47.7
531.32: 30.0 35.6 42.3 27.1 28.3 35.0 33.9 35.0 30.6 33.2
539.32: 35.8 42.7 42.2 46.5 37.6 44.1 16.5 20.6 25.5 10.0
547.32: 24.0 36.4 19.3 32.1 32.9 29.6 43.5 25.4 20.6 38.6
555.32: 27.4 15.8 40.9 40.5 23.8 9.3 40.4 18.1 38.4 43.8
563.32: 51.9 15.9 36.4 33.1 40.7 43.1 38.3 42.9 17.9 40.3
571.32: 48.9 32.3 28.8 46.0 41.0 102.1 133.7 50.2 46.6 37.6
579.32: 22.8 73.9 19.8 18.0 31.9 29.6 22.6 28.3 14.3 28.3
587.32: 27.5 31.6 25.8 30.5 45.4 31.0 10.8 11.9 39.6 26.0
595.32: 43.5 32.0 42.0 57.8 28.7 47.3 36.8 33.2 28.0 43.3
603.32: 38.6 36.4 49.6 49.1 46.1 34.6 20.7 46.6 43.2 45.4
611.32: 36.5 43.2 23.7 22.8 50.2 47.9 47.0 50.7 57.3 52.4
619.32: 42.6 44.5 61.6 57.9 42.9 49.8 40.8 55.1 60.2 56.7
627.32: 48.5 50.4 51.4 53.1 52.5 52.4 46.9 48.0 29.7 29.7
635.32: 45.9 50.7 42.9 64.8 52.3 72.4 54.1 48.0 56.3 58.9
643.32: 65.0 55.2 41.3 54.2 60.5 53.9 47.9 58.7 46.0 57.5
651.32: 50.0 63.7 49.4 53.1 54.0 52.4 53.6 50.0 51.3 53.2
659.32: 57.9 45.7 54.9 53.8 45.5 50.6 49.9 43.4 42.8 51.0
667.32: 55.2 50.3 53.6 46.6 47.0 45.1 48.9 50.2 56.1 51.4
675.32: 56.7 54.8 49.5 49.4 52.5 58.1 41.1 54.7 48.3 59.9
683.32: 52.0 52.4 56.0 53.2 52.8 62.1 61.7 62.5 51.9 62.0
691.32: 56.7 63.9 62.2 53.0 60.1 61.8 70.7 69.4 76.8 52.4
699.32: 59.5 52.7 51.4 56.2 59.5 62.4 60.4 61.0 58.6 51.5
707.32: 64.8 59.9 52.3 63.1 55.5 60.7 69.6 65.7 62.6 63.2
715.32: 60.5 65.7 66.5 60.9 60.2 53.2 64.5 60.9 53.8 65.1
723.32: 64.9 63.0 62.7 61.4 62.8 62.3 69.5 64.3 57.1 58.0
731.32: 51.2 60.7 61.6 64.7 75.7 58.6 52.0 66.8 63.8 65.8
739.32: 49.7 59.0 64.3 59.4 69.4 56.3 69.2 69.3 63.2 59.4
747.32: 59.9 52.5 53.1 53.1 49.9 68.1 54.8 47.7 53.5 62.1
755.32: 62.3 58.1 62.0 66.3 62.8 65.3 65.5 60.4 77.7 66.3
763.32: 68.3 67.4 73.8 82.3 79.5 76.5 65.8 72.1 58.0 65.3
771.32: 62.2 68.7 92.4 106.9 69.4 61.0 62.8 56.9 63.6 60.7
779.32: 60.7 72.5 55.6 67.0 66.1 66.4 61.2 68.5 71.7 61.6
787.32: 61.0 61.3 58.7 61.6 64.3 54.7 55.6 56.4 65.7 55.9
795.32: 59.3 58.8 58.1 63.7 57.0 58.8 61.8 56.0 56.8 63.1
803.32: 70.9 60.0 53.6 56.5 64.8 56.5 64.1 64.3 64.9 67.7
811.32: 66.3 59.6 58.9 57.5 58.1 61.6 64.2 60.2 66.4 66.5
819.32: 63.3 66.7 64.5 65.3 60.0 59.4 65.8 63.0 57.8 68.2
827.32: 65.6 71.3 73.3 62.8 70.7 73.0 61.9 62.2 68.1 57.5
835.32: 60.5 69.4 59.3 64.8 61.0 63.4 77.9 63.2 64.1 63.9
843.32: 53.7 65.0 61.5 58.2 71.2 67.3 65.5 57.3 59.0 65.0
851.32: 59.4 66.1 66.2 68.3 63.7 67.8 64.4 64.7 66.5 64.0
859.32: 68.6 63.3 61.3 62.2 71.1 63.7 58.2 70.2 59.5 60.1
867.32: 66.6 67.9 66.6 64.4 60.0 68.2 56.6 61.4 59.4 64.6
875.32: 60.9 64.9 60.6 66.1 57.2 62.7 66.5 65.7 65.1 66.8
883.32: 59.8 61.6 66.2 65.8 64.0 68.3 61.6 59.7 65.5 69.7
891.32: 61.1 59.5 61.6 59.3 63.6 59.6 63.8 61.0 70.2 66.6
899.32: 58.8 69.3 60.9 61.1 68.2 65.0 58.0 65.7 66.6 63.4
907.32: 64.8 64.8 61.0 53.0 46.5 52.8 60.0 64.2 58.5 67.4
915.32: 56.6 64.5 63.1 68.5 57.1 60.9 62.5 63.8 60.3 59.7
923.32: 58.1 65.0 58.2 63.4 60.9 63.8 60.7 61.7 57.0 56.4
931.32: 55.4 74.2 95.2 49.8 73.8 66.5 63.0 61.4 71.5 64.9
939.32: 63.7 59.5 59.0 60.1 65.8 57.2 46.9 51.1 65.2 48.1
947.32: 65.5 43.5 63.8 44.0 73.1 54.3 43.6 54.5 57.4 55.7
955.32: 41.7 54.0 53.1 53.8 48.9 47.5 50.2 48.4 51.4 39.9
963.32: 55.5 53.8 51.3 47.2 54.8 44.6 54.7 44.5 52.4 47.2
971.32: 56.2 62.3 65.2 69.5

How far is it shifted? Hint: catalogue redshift 0.54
